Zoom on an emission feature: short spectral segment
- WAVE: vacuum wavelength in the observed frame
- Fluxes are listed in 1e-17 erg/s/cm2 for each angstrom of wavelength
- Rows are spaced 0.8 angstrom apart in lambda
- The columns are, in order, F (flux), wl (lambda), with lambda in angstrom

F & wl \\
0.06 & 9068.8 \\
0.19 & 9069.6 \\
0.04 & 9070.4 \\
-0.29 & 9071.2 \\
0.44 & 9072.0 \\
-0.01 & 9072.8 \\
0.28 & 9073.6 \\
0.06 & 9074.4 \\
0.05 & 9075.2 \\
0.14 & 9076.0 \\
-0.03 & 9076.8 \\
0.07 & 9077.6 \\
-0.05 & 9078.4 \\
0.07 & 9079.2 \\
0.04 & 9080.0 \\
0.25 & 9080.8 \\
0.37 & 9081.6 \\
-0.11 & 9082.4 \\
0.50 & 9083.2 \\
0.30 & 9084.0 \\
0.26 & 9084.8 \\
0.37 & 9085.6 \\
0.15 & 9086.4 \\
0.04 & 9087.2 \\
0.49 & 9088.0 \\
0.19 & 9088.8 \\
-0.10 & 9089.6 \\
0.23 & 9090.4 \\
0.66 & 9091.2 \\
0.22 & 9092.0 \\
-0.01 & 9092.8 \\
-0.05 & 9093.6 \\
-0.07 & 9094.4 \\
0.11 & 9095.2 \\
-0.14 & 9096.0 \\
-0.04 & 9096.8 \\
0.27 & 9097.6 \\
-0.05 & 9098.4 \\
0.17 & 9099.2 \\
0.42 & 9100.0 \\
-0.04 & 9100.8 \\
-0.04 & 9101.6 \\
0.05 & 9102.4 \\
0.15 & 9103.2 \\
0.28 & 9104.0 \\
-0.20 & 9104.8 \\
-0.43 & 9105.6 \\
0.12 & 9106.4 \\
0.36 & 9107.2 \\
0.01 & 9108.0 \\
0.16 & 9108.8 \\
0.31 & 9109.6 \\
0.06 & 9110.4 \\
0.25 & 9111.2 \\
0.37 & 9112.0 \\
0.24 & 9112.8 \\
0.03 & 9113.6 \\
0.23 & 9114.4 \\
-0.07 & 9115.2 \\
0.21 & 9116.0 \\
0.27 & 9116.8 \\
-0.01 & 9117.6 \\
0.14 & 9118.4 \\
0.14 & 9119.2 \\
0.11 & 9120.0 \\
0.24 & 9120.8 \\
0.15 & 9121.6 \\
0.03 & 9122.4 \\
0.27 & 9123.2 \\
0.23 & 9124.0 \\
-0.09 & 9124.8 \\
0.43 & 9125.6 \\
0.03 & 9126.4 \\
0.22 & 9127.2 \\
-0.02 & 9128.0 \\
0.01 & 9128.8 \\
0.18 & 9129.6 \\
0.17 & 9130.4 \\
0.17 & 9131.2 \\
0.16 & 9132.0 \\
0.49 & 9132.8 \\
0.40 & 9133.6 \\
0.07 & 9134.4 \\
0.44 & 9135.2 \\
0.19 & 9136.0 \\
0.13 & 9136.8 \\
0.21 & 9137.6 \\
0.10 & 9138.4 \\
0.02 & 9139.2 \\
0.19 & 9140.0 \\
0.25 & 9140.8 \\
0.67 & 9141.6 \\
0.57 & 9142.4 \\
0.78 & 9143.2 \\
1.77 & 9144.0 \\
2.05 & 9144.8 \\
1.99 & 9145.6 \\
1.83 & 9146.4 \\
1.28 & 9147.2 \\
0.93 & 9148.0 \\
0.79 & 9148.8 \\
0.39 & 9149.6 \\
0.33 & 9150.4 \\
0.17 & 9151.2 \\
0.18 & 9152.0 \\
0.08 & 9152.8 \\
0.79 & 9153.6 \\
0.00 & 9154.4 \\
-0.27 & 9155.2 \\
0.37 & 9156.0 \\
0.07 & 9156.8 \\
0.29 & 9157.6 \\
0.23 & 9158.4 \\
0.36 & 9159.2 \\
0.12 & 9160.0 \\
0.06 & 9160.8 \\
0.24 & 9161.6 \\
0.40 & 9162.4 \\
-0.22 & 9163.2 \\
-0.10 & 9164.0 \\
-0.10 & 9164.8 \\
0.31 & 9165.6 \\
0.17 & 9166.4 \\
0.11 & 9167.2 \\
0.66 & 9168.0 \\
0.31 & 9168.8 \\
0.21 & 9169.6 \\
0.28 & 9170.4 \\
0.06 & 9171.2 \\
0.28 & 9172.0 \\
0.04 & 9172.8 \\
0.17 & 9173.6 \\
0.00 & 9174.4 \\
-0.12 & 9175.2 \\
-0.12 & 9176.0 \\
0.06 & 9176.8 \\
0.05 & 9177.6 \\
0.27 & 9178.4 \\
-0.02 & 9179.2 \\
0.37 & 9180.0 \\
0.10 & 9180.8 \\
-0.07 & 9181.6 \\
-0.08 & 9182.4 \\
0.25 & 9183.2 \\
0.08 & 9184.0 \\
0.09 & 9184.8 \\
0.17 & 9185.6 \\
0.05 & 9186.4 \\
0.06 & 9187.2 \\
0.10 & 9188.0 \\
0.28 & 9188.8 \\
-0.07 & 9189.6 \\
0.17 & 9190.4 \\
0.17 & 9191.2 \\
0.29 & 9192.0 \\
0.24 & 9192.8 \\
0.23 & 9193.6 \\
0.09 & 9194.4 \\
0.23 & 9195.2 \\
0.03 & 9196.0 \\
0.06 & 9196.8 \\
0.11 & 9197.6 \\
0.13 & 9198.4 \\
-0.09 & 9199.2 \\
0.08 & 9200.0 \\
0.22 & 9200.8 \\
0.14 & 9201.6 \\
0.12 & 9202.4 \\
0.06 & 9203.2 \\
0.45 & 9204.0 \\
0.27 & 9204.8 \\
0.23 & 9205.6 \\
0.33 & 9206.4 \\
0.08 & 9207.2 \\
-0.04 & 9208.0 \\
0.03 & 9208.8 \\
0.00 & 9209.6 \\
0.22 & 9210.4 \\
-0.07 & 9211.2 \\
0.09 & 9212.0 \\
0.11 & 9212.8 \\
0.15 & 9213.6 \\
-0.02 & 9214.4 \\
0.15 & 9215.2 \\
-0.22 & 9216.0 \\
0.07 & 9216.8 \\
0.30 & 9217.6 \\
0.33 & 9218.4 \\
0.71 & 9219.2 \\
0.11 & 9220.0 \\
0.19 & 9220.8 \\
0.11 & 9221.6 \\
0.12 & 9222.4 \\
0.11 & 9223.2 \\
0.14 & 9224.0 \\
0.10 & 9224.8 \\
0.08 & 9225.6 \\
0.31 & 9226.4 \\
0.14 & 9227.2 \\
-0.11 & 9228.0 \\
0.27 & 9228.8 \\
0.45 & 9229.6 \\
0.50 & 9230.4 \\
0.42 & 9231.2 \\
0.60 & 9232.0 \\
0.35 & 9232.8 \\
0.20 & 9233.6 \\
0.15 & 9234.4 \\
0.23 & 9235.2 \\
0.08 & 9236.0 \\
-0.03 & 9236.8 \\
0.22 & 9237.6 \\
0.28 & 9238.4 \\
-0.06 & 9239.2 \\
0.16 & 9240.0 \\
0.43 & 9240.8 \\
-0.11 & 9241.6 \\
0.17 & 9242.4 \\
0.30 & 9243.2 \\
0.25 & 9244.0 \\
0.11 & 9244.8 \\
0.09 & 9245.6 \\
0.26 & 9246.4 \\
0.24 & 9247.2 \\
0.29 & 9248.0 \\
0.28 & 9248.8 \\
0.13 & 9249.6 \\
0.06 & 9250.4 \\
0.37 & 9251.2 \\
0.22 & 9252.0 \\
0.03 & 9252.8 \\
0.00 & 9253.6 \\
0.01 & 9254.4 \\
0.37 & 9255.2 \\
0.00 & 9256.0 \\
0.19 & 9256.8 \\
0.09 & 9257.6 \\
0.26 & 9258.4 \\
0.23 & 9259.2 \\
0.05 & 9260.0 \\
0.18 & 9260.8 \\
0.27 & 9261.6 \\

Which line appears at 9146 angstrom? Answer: [O III] 5007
